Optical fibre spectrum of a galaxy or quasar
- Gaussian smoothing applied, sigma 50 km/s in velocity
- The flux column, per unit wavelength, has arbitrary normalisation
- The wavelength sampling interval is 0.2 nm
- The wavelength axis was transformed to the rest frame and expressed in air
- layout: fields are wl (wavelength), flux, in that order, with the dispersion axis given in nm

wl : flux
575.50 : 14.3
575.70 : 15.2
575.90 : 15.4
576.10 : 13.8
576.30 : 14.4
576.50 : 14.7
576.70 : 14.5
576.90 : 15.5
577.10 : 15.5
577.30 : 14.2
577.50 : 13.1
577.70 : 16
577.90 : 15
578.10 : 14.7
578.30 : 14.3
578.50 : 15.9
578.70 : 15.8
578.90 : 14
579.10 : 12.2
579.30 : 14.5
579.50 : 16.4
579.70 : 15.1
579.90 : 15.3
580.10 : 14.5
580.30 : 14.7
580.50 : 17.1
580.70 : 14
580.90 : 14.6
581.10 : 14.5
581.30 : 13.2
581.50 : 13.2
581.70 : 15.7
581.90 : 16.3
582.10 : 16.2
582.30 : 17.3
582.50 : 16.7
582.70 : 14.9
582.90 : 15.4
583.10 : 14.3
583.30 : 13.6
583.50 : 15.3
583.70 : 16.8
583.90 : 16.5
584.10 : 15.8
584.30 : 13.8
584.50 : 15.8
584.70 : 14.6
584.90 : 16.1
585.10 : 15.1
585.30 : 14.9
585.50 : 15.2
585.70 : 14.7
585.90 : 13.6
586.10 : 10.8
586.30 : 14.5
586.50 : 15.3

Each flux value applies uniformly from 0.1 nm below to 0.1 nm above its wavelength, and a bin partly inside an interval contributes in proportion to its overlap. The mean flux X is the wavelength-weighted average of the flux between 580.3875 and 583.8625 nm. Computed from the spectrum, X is 15.3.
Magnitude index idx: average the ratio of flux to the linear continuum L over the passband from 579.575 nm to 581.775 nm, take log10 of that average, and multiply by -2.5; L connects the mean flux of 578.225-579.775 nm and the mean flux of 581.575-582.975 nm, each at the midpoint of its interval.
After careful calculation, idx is 0.05 mag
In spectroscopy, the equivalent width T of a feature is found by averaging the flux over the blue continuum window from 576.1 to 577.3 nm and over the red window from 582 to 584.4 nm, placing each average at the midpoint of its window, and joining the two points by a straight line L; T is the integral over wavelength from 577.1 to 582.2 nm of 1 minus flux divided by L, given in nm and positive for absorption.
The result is 0.10 nm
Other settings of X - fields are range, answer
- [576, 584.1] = 15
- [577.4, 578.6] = 14.8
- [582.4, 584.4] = 15.3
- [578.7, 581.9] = 14.7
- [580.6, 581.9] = 14.4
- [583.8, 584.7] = 15.4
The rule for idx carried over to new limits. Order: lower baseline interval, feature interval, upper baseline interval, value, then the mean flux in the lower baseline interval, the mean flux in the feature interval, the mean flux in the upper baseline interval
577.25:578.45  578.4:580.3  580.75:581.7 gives -0.035 mag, 14.6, 14.8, 14.1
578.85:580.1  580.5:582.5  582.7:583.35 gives -0.044 mag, 14.6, 15.2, 14.6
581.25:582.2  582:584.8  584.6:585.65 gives -0.030 mag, 15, 15.5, 15.2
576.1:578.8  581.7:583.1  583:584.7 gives -0.059 mag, 14.9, 16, 15.2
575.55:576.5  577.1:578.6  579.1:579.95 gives 0.002 mag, 14.7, 14.8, 15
